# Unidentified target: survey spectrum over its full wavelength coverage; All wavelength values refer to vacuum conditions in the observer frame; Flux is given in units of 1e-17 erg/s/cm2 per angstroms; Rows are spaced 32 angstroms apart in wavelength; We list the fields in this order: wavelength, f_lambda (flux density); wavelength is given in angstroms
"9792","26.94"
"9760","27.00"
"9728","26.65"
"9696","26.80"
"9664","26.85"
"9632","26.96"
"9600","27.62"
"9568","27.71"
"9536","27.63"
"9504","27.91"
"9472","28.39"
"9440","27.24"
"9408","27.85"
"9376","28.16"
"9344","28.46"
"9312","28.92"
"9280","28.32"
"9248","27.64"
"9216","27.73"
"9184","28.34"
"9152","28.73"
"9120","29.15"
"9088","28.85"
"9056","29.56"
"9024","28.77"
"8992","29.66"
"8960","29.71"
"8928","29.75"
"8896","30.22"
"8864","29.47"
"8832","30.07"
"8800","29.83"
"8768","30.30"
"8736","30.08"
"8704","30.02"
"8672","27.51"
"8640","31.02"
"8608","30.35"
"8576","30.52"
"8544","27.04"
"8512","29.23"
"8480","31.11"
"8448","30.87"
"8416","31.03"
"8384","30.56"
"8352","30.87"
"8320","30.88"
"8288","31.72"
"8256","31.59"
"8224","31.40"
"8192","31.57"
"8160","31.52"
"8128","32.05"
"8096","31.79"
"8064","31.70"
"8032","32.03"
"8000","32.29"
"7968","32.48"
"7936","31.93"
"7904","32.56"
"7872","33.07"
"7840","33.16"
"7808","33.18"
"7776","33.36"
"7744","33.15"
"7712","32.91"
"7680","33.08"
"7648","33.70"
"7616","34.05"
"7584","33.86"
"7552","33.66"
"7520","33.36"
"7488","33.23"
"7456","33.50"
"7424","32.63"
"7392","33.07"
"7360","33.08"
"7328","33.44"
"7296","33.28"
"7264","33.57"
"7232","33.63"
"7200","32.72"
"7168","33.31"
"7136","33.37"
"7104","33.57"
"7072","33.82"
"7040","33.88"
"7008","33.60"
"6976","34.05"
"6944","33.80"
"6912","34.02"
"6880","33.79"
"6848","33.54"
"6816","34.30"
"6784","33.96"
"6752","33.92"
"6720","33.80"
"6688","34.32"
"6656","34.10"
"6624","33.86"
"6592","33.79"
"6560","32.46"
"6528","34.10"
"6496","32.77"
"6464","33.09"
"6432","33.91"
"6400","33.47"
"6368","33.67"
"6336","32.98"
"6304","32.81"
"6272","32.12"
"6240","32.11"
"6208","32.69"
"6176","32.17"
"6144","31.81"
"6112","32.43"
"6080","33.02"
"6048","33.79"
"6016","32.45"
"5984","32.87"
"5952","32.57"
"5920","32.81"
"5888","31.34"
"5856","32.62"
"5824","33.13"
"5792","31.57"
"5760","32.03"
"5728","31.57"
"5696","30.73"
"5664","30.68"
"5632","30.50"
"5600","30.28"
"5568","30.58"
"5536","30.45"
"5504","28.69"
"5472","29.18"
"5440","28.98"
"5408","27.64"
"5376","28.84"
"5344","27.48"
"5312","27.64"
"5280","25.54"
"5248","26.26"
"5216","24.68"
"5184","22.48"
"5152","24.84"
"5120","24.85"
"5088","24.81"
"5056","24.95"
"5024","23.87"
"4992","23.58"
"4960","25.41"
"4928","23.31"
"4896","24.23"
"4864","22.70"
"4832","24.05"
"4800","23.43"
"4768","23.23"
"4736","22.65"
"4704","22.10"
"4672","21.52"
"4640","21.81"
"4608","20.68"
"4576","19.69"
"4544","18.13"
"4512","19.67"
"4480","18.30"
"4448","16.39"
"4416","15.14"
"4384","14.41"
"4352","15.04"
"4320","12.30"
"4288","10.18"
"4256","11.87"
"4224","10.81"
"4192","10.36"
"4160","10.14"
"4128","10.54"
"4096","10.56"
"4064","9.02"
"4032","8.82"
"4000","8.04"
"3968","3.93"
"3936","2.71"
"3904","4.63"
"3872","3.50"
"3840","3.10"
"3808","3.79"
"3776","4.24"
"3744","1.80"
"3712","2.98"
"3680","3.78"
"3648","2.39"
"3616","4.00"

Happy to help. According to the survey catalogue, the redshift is 0.000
